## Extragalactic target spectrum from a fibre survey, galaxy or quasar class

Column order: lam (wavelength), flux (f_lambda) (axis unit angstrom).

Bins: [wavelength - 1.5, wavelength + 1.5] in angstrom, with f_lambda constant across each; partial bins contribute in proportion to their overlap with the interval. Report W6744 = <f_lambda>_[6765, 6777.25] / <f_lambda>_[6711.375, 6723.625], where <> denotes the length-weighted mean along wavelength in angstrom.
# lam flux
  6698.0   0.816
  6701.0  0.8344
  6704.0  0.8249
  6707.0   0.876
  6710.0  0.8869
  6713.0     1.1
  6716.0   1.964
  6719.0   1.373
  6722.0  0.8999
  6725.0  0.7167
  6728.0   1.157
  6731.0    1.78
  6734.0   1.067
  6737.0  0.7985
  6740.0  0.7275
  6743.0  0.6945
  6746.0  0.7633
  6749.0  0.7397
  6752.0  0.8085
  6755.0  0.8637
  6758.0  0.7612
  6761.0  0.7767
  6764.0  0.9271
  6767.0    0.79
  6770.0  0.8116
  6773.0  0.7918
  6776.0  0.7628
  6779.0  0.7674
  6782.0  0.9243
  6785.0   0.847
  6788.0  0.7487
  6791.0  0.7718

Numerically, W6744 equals 0.60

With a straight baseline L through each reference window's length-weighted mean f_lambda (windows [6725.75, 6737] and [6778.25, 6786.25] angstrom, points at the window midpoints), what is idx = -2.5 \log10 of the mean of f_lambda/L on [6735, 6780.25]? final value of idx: 0.28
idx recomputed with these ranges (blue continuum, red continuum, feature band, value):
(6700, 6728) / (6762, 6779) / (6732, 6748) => 0.14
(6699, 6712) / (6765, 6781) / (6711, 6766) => -0.19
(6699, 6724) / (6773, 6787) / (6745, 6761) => 0.17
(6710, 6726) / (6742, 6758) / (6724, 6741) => -0.05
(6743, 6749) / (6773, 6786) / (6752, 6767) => -0.07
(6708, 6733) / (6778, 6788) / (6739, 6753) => 0.39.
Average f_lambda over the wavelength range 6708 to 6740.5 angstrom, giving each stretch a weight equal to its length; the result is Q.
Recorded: 1.14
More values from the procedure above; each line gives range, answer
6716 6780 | 0.92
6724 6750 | 0.946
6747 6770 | 0.809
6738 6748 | 0.733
